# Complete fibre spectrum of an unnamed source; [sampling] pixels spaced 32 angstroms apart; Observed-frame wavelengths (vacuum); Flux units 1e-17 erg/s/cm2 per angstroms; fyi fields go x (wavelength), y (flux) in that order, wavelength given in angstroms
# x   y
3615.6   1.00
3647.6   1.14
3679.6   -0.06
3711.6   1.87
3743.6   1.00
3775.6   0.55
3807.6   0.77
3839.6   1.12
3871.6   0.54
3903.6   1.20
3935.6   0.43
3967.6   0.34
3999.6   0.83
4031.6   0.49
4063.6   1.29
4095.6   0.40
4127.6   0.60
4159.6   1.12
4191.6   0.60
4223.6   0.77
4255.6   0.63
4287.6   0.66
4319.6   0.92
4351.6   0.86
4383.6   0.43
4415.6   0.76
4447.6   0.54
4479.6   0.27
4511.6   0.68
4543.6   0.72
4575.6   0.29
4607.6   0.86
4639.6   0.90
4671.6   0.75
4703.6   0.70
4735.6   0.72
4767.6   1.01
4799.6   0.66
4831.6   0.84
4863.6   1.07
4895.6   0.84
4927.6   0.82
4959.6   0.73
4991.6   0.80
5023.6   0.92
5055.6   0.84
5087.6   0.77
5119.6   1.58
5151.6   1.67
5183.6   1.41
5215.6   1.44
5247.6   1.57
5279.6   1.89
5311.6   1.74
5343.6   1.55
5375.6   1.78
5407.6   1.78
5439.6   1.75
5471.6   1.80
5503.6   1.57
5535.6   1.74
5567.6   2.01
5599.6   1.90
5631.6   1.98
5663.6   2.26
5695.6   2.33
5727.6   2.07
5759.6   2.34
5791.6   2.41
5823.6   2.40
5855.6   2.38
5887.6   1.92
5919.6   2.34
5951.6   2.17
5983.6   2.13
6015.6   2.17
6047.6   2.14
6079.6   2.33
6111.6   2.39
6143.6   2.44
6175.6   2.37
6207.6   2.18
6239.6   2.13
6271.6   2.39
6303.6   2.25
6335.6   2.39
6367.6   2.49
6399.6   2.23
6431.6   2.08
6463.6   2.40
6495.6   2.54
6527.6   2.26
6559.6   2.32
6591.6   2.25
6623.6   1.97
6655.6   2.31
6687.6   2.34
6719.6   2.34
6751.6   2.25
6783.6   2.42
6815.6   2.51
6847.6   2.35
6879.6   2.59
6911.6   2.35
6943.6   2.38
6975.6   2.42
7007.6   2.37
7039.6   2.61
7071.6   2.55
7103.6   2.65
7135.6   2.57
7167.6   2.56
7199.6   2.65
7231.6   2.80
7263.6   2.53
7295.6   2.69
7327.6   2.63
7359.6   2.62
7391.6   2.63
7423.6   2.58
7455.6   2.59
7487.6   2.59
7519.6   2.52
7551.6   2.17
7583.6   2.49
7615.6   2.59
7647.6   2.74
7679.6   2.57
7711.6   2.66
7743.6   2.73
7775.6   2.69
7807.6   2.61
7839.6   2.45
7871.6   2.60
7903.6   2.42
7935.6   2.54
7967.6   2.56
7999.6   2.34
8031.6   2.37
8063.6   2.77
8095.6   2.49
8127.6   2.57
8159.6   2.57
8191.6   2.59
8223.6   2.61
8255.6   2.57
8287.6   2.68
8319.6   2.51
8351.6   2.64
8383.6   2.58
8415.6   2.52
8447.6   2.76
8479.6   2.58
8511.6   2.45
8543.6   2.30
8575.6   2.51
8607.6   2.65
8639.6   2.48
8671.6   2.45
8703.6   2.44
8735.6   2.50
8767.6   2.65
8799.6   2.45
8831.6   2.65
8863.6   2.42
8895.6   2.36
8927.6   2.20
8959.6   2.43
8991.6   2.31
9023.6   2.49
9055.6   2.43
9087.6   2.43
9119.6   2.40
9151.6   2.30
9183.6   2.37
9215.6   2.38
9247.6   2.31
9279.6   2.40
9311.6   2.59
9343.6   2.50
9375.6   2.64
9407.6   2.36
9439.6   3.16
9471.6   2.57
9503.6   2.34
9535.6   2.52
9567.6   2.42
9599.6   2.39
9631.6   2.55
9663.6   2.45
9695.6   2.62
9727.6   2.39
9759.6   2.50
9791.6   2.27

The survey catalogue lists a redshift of 0.281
